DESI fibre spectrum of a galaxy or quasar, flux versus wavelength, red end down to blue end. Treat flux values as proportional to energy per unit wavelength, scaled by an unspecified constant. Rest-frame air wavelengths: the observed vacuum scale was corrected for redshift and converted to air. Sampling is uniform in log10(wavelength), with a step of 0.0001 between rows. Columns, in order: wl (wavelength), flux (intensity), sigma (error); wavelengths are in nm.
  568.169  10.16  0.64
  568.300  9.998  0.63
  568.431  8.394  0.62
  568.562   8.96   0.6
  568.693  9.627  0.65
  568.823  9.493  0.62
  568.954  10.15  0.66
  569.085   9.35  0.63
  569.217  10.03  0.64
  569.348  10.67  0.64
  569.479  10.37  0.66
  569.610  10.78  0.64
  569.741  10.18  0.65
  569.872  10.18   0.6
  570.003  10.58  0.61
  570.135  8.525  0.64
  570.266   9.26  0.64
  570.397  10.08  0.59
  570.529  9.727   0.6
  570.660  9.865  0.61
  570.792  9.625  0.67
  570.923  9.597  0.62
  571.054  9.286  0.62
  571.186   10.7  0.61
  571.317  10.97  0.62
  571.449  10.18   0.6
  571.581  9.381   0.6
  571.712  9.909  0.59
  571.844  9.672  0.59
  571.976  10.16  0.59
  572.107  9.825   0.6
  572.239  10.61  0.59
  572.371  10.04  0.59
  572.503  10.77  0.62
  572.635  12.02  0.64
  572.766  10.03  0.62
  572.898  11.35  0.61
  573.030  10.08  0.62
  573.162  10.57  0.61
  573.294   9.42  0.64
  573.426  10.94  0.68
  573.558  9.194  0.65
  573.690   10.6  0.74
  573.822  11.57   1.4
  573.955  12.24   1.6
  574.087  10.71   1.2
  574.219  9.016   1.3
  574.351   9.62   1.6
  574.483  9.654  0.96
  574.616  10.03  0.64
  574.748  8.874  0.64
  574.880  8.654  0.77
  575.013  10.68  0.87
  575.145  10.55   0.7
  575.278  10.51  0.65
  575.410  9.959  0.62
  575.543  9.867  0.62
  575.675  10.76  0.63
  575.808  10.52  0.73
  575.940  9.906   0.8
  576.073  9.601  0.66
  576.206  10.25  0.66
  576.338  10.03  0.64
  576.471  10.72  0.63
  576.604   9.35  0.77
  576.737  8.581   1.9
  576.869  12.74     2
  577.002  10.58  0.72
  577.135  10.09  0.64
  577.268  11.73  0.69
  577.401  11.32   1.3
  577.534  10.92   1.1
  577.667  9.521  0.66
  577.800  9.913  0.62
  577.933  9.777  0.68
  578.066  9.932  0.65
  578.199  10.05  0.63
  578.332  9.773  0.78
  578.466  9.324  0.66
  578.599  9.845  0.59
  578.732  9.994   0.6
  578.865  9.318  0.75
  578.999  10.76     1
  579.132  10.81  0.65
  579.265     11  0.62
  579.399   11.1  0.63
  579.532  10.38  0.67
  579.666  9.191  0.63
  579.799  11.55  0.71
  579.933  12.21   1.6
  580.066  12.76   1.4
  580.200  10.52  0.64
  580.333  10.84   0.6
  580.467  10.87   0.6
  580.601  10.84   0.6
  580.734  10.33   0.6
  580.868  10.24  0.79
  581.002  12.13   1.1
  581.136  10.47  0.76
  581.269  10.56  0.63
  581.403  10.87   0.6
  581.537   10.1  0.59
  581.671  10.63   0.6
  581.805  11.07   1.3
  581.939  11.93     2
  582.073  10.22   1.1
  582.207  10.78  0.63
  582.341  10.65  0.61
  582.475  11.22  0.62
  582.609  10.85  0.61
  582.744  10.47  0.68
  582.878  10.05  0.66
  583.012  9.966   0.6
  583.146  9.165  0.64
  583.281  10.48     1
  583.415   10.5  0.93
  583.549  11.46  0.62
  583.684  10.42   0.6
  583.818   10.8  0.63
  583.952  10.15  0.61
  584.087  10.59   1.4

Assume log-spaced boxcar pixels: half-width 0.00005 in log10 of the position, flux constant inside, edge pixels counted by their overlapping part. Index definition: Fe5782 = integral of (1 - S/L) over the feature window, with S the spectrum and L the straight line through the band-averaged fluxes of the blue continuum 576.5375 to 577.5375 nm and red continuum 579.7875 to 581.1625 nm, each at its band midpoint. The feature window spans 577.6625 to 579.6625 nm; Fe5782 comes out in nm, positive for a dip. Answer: 0.15 nm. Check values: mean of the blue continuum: 10.6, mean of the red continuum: 11.2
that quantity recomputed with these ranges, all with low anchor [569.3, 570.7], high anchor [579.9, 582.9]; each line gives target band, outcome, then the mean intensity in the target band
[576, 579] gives 0.12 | 10.2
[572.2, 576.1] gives 0.02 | 10.3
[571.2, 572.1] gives 0.01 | 10.1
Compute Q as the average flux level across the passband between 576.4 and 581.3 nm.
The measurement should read 10.5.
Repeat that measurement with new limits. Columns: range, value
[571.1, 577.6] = 10.3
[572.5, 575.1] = 10.3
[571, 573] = 10.3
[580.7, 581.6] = 10.7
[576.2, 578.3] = 10.3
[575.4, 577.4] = 10.4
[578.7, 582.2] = 10.8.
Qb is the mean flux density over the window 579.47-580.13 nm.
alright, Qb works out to 11.2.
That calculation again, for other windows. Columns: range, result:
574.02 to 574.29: 9.89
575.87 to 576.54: 10.1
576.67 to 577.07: 10.6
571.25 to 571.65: 10.2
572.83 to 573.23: 10.7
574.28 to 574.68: 9.75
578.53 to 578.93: 9.74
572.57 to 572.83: 11.1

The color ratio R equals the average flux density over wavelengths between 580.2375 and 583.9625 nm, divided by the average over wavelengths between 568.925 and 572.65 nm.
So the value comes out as 1.1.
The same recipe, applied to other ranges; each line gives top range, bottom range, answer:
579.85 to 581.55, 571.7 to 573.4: 1.06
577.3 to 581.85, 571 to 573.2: 1.02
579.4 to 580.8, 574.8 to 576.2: 1.09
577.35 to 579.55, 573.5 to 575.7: 1.01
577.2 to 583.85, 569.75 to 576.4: 1.05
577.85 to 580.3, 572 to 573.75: 1.00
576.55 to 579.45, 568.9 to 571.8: 1.03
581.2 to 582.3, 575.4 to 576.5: 1.06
